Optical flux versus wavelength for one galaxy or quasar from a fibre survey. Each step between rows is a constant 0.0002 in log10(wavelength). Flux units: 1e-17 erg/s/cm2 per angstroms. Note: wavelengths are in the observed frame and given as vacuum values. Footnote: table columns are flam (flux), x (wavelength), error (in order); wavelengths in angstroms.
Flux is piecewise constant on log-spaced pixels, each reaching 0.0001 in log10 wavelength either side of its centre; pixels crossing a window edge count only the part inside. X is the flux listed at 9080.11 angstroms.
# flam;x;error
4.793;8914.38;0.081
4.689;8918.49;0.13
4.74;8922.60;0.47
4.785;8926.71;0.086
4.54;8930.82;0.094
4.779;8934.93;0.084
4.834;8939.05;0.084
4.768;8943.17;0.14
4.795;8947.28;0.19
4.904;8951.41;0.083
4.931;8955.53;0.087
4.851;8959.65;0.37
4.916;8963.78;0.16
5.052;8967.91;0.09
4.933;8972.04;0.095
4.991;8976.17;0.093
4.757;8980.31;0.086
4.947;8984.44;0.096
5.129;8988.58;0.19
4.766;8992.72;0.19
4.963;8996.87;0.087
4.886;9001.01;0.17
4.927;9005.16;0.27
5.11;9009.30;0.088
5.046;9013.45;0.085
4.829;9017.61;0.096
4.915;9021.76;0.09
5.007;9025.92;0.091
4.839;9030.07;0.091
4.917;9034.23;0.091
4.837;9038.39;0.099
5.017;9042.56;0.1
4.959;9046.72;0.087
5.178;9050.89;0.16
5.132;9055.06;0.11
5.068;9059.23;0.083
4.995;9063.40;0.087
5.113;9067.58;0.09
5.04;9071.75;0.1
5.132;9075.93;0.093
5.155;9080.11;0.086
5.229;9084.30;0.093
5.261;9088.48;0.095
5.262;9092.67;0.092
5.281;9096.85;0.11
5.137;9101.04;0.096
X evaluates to 5.155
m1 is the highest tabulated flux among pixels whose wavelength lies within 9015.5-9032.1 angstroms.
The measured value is 5.007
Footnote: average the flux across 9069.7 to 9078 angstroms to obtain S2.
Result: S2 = 5.09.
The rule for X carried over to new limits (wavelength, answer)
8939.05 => 4.834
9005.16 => 4.927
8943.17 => 4.768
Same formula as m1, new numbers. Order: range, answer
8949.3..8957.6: 4.931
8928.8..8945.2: 4.834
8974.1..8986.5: 4.991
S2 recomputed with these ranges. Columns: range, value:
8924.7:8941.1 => 4.73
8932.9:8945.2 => 4.79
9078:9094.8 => 5.23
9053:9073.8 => 5.07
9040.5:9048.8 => 4.99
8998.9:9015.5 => 4.99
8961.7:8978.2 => 4.97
